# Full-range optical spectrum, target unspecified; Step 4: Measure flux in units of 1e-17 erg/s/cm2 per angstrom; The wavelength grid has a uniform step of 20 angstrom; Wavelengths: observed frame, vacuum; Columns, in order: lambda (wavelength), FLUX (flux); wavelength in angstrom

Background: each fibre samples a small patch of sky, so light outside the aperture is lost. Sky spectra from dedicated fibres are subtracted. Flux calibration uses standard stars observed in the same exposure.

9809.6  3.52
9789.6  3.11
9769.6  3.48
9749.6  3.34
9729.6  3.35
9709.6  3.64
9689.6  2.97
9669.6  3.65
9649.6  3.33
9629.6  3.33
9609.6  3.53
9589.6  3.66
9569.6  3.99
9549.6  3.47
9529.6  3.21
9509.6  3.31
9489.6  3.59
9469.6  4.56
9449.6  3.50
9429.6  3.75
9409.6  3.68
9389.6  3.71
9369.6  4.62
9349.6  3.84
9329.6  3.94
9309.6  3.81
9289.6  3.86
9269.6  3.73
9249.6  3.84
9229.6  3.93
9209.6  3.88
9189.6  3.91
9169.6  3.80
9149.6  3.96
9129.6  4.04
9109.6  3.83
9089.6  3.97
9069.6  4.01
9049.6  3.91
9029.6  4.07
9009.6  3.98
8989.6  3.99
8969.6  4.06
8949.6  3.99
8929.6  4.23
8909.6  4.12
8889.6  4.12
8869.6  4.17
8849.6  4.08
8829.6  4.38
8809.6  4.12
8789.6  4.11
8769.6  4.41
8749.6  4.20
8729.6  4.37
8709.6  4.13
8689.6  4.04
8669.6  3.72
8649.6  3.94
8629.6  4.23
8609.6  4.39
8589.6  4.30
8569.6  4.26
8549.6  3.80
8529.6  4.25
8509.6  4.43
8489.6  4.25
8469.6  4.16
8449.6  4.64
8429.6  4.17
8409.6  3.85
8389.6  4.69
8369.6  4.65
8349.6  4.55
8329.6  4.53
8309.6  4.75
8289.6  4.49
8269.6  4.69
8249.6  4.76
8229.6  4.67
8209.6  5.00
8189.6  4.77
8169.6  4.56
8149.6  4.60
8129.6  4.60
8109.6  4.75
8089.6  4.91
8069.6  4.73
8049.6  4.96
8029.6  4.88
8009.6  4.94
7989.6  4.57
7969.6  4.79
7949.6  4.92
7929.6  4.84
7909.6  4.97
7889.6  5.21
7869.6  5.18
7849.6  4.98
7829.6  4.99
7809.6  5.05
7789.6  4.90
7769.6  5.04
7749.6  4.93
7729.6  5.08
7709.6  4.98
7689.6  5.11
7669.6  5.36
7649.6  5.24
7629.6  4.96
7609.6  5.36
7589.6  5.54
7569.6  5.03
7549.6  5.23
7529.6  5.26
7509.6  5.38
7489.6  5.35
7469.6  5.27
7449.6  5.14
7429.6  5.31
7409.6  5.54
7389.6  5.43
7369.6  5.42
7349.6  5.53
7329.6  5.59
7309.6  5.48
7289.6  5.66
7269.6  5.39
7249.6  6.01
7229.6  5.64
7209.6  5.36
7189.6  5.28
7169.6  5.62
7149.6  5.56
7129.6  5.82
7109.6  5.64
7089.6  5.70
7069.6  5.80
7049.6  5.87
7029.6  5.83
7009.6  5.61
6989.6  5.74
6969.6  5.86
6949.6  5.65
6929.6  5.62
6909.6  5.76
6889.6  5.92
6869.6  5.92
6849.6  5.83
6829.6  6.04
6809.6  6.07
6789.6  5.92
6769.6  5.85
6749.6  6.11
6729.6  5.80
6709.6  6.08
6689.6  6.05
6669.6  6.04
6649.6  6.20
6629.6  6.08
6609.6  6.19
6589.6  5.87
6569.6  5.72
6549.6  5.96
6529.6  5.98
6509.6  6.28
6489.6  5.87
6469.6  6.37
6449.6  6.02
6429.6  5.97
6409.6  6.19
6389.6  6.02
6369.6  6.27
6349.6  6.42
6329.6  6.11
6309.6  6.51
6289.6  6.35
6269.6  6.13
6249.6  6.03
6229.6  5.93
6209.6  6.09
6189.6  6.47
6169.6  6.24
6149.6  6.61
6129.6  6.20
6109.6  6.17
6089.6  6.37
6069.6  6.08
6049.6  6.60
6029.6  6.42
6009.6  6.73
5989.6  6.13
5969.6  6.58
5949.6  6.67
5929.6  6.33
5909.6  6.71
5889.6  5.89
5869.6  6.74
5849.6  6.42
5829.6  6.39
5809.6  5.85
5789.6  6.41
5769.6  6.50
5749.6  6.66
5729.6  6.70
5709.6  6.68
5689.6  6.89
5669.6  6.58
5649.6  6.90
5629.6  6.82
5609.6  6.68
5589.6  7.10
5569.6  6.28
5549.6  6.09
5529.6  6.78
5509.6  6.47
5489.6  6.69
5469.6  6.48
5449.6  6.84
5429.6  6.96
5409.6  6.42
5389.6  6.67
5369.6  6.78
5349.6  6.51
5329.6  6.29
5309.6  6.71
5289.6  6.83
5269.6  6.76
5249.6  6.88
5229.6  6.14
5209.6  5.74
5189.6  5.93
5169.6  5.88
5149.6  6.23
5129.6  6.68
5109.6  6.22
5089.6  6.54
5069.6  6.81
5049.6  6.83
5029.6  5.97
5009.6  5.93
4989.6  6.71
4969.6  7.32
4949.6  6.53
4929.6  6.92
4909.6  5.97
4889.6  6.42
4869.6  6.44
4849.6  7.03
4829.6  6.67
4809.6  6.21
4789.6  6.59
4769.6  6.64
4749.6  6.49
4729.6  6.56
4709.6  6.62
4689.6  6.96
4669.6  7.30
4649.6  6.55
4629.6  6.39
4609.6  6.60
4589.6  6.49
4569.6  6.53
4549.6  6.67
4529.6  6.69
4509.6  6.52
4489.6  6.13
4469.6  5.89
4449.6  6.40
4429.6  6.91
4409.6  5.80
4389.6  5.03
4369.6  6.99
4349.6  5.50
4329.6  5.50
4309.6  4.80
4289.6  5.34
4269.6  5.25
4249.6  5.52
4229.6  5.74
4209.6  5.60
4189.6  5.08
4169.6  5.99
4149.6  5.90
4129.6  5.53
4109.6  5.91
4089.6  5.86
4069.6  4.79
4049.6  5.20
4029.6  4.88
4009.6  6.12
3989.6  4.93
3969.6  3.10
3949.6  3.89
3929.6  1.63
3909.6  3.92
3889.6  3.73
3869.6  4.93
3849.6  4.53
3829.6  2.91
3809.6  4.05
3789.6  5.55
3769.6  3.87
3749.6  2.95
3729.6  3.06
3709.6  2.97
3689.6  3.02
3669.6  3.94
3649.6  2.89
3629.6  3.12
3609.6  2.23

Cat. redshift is 0.000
